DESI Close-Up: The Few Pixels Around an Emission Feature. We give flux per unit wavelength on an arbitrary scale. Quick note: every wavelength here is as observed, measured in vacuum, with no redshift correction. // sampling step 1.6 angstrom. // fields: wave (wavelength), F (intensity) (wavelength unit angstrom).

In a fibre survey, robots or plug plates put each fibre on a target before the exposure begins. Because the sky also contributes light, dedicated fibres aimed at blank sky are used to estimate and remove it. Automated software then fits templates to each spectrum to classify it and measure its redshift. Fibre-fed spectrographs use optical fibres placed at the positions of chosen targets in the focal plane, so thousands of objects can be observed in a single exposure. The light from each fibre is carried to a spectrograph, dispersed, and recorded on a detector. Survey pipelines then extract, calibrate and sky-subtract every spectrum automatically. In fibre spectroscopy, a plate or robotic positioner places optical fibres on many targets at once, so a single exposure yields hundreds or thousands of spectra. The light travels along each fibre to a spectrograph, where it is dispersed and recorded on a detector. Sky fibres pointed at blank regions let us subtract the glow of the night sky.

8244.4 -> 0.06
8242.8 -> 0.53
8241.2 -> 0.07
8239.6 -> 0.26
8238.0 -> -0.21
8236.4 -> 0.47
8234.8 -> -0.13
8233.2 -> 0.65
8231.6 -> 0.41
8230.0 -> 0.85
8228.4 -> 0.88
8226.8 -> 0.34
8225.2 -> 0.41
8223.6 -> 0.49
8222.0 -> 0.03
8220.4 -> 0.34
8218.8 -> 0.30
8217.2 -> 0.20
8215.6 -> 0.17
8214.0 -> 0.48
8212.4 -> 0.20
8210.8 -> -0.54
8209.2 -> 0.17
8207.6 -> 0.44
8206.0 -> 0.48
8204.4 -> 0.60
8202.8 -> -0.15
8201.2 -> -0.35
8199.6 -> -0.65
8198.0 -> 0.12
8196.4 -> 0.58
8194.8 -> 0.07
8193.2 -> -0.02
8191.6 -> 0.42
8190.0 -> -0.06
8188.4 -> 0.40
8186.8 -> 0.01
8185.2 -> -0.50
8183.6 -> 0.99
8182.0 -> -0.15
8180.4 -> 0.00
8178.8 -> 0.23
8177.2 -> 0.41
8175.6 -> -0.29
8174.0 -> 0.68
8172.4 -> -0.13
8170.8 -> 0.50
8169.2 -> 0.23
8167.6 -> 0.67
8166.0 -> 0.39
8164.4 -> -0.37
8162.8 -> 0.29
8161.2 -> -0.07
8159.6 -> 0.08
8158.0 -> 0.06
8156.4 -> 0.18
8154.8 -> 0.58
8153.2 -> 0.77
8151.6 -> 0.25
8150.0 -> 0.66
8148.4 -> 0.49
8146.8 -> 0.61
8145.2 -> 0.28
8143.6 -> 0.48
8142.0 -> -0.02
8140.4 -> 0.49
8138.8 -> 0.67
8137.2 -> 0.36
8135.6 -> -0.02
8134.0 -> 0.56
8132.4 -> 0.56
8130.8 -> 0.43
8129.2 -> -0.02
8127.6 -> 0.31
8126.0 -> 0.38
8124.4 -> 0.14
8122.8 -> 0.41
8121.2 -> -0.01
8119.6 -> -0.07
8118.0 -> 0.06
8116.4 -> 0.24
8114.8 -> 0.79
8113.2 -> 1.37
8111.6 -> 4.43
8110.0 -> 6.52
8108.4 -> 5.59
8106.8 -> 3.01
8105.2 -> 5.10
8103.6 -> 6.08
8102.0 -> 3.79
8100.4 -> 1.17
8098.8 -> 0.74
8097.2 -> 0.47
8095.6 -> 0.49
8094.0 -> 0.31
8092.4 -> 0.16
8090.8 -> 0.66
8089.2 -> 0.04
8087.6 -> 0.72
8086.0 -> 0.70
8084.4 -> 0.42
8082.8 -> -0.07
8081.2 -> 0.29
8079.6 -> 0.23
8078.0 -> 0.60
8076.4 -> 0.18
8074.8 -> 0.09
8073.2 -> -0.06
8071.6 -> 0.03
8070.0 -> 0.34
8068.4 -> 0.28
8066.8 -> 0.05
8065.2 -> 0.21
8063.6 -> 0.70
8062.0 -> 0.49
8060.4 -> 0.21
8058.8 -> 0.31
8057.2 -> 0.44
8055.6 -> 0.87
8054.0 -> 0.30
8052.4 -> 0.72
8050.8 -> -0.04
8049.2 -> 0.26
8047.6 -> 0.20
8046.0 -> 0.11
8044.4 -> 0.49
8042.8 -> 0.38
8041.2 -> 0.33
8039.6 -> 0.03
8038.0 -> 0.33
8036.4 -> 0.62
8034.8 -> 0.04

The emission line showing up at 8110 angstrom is [O II] 3727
